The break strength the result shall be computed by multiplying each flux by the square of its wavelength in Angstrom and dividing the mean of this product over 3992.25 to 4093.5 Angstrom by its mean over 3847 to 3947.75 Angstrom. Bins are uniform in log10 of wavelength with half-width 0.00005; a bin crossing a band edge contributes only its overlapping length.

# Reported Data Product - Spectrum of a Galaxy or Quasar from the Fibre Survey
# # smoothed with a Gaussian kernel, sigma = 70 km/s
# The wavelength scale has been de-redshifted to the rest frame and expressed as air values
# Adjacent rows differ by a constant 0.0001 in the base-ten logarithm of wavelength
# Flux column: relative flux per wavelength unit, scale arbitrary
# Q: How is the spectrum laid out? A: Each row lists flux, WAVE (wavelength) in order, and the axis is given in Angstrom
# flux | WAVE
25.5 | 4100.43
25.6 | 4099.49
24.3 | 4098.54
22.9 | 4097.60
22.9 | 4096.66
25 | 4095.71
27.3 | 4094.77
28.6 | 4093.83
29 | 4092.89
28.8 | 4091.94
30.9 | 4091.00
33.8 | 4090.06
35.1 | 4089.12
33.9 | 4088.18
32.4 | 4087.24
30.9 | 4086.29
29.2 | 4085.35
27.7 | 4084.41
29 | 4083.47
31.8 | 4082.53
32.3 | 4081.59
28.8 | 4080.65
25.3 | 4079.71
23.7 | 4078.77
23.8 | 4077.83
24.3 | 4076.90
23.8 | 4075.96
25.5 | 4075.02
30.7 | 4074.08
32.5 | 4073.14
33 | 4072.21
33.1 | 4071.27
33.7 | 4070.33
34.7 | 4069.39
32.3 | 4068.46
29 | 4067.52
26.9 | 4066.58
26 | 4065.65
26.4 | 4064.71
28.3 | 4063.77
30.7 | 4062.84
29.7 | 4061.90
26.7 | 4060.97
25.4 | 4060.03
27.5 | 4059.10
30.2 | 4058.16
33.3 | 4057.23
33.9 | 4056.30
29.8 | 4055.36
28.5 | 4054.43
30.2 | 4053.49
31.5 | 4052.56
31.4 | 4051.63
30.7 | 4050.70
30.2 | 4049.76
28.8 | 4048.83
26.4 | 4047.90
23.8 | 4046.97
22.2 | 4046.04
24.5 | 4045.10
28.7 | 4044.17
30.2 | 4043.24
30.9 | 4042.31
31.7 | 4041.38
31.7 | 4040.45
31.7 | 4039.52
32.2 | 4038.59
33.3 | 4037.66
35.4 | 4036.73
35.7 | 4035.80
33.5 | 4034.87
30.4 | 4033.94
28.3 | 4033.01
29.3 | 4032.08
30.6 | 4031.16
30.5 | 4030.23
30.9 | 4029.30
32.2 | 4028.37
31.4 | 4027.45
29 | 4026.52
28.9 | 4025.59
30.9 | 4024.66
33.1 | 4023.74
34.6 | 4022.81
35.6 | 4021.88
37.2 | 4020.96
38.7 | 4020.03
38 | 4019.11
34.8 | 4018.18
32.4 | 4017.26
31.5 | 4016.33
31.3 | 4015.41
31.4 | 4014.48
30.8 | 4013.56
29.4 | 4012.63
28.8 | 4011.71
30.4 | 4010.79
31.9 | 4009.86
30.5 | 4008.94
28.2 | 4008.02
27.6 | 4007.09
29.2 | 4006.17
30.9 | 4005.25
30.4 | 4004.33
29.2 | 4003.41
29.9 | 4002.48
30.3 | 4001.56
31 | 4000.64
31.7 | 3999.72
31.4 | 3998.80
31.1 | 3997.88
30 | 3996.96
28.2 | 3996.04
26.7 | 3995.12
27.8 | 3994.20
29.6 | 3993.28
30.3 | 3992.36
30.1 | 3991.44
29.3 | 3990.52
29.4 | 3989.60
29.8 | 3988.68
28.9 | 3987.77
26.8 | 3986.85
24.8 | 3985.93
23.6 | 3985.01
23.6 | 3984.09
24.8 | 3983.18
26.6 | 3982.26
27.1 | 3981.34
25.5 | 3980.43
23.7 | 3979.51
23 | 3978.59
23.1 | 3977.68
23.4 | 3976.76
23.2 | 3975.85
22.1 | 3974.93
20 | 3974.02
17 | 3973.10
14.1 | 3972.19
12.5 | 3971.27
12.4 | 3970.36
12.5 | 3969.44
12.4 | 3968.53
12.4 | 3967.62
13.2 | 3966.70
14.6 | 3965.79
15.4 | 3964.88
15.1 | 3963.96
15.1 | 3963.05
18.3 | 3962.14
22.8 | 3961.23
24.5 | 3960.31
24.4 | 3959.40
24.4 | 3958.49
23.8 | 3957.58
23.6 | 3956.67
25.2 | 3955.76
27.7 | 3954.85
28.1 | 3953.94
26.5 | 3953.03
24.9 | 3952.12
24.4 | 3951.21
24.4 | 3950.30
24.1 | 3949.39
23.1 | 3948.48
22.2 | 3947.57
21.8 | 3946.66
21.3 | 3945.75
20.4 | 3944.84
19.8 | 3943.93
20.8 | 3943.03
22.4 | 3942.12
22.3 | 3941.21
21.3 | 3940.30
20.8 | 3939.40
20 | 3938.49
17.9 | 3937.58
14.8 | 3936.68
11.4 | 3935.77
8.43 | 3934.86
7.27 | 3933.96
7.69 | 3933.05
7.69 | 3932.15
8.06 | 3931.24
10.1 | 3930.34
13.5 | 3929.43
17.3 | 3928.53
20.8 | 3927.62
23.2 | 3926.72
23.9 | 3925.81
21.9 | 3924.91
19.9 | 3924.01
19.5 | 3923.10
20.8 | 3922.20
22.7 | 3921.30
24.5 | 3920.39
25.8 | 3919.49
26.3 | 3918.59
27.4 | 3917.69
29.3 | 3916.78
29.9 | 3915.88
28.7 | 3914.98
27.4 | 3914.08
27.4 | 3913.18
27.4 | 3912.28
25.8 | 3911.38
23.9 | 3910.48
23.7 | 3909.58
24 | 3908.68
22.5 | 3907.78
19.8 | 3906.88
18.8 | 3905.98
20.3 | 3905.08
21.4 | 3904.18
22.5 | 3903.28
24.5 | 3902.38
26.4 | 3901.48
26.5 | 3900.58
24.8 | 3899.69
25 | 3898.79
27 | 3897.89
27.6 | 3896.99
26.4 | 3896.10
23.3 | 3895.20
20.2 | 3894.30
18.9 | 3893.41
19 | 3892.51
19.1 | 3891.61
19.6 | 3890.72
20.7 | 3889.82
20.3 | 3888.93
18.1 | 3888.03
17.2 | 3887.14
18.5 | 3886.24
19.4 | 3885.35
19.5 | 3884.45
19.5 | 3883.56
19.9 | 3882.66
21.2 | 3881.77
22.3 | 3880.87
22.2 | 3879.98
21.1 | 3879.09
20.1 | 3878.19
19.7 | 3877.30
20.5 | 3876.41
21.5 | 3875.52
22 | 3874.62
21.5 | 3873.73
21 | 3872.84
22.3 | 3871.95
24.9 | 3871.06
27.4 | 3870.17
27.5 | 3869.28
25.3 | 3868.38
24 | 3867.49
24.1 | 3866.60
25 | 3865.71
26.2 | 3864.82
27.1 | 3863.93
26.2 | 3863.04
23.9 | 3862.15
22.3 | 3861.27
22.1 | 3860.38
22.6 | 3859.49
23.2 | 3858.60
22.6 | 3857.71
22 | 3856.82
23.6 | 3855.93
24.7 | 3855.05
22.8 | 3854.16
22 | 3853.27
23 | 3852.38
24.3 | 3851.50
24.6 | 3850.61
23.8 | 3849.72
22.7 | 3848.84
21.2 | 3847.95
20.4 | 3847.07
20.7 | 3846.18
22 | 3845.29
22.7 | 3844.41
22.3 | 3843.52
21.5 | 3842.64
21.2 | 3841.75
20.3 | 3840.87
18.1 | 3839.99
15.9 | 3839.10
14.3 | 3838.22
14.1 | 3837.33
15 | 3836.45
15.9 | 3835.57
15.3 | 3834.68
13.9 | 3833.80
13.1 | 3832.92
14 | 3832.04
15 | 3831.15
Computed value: 1.50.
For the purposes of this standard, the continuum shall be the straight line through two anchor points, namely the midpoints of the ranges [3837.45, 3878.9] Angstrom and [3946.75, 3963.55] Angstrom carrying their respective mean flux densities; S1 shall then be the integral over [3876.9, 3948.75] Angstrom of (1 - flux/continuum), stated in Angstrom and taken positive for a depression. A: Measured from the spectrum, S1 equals 6.8 Angstrom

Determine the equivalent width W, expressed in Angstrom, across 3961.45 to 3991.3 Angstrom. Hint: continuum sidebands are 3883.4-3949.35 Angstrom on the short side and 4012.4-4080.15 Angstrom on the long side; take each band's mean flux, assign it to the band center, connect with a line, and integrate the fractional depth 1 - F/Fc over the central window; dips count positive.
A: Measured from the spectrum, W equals 5.4 Angstrom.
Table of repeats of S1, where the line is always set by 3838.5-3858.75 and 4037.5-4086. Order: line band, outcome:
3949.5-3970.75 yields 4.40 Angstrom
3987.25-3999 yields -1.11 Angstrom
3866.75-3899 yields 1.81 Angstrom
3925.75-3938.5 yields 5.72 Angstrom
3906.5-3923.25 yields -0.73 Angstrom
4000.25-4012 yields -1.12 Angstrom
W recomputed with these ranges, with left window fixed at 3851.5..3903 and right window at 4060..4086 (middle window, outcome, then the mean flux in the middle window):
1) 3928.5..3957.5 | 6.60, 19.1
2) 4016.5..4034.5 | -3.40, 32.4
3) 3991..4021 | -4.66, 30.8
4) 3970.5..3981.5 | 2.11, 20.8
